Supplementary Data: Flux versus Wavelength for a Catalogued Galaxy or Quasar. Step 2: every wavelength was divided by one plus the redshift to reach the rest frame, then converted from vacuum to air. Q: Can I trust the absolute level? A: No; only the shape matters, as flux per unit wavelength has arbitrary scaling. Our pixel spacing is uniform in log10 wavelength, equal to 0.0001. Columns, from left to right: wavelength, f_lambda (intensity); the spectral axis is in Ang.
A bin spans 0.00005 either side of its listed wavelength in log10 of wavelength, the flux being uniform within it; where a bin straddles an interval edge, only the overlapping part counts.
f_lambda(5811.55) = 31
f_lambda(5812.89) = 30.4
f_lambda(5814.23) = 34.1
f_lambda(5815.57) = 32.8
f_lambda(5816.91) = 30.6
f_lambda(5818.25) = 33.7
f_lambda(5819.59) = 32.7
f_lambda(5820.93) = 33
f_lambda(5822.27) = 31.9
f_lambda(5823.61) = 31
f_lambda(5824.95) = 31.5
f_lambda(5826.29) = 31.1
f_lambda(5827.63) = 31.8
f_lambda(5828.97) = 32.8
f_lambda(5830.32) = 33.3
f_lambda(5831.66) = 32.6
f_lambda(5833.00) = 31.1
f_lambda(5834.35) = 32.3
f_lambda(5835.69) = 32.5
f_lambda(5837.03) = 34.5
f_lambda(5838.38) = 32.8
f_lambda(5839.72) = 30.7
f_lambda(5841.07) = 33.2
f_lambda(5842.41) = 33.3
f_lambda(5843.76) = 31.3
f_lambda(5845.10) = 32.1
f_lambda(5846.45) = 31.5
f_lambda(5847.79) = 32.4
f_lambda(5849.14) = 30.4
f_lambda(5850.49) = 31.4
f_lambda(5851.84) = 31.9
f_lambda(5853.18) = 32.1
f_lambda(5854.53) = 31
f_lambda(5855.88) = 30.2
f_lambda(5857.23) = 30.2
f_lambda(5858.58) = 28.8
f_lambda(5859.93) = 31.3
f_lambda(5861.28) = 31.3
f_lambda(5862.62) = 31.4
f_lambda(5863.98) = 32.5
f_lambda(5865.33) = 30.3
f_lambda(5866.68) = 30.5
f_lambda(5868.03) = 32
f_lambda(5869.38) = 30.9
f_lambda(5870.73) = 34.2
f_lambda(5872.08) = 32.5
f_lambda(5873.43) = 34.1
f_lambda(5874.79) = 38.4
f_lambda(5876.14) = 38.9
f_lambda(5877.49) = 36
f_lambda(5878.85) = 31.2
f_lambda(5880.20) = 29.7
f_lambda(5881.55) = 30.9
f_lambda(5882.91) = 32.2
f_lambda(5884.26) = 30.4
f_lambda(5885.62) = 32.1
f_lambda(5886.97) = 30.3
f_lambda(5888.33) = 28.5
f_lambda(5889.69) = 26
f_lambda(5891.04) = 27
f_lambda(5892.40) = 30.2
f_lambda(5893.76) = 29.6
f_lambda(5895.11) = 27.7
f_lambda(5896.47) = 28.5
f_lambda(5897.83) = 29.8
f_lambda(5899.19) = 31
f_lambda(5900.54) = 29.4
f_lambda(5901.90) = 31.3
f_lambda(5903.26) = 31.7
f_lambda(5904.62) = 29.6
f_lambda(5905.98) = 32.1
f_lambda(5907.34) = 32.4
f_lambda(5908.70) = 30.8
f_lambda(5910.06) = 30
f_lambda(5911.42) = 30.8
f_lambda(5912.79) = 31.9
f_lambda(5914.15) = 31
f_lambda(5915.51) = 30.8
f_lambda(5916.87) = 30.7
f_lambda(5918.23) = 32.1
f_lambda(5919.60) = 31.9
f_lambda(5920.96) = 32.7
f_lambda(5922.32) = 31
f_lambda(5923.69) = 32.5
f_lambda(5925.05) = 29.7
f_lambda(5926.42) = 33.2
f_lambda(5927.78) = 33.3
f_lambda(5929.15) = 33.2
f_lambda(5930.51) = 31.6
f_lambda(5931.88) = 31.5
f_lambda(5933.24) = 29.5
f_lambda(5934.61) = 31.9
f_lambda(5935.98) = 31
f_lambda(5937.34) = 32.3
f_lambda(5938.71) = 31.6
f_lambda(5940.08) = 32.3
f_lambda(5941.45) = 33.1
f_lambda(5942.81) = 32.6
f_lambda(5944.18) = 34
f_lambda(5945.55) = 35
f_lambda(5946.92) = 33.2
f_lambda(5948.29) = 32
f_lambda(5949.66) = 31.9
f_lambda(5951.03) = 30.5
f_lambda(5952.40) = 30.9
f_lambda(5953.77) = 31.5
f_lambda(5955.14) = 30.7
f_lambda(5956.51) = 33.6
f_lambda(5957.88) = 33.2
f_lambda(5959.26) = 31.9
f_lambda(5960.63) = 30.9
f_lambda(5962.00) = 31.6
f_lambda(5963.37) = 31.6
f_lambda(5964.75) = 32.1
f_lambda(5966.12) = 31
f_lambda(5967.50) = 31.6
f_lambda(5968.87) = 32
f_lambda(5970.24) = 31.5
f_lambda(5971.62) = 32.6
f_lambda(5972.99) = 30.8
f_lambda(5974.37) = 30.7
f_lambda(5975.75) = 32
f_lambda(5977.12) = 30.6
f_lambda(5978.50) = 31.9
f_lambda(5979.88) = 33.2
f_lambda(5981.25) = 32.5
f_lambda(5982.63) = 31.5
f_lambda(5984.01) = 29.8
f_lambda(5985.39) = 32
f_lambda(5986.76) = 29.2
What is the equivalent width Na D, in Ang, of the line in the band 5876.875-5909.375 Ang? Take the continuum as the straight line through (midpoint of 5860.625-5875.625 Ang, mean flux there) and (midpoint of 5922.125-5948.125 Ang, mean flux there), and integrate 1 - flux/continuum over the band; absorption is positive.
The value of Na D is 2.2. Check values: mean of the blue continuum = 32.6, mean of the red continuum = 32.3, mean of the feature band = 30.3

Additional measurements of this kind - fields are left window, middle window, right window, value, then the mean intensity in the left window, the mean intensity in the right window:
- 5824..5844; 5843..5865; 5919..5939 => 0.7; 32.3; 31.8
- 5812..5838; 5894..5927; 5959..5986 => 1.0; 32.3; 31.6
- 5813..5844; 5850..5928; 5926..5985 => 2.2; 32.3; 31.9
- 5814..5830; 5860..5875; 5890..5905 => -0.8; 32.2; 29.5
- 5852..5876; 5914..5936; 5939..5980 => 0.2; 32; 32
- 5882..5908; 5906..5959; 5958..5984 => -1.9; 30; 31.6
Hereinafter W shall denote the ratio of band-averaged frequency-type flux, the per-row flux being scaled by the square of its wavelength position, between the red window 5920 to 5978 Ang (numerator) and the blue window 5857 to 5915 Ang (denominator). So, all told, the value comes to 1.05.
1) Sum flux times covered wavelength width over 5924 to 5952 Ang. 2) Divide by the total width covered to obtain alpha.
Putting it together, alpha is 32.2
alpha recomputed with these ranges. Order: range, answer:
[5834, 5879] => 32.3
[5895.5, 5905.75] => 30.2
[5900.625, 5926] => 31.2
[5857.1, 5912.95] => 31.2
